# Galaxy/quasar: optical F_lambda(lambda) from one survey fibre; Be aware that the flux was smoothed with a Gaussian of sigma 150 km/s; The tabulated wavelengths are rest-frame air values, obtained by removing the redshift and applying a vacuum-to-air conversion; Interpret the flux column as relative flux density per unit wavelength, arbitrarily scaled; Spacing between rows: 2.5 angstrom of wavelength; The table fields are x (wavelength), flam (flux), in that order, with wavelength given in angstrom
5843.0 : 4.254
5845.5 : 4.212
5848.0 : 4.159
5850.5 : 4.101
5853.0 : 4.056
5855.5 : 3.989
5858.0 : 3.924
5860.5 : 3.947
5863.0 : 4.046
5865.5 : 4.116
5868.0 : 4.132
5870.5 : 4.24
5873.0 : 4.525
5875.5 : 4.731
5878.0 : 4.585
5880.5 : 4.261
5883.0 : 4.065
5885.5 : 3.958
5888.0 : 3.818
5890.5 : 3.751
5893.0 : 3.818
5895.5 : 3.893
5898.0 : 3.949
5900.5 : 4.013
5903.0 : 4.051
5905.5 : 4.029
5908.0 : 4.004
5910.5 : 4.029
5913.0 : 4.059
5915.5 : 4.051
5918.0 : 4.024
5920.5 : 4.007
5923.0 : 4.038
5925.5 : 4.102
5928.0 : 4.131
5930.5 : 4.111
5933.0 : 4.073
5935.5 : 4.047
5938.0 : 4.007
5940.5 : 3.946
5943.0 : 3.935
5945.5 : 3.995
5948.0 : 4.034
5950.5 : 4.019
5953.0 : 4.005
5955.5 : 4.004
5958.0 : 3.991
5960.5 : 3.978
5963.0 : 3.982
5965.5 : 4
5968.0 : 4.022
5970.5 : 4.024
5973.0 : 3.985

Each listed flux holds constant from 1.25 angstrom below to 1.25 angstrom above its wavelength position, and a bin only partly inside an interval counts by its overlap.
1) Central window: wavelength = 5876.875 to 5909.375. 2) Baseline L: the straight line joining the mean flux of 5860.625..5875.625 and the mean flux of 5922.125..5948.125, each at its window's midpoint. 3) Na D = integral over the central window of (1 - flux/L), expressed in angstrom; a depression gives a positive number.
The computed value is 1.19 angstrom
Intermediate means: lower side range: 4.24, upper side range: 4.04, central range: 4.01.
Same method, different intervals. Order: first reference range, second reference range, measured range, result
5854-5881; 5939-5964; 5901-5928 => 0.33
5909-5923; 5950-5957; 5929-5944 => -0.01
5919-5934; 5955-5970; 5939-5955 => 0.16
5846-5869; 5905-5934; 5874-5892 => -0.49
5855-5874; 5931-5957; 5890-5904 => 0.53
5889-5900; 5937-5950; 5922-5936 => -0.49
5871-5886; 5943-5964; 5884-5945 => 2.82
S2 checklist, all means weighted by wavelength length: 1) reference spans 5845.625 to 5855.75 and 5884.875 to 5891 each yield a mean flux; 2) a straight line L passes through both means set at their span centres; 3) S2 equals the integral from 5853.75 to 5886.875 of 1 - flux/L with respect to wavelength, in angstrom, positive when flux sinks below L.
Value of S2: -1.9 angstrom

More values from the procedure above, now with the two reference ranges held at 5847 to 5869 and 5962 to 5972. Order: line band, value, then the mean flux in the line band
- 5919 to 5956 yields -0.11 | 4.03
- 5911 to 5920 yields -0.03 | 4.04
